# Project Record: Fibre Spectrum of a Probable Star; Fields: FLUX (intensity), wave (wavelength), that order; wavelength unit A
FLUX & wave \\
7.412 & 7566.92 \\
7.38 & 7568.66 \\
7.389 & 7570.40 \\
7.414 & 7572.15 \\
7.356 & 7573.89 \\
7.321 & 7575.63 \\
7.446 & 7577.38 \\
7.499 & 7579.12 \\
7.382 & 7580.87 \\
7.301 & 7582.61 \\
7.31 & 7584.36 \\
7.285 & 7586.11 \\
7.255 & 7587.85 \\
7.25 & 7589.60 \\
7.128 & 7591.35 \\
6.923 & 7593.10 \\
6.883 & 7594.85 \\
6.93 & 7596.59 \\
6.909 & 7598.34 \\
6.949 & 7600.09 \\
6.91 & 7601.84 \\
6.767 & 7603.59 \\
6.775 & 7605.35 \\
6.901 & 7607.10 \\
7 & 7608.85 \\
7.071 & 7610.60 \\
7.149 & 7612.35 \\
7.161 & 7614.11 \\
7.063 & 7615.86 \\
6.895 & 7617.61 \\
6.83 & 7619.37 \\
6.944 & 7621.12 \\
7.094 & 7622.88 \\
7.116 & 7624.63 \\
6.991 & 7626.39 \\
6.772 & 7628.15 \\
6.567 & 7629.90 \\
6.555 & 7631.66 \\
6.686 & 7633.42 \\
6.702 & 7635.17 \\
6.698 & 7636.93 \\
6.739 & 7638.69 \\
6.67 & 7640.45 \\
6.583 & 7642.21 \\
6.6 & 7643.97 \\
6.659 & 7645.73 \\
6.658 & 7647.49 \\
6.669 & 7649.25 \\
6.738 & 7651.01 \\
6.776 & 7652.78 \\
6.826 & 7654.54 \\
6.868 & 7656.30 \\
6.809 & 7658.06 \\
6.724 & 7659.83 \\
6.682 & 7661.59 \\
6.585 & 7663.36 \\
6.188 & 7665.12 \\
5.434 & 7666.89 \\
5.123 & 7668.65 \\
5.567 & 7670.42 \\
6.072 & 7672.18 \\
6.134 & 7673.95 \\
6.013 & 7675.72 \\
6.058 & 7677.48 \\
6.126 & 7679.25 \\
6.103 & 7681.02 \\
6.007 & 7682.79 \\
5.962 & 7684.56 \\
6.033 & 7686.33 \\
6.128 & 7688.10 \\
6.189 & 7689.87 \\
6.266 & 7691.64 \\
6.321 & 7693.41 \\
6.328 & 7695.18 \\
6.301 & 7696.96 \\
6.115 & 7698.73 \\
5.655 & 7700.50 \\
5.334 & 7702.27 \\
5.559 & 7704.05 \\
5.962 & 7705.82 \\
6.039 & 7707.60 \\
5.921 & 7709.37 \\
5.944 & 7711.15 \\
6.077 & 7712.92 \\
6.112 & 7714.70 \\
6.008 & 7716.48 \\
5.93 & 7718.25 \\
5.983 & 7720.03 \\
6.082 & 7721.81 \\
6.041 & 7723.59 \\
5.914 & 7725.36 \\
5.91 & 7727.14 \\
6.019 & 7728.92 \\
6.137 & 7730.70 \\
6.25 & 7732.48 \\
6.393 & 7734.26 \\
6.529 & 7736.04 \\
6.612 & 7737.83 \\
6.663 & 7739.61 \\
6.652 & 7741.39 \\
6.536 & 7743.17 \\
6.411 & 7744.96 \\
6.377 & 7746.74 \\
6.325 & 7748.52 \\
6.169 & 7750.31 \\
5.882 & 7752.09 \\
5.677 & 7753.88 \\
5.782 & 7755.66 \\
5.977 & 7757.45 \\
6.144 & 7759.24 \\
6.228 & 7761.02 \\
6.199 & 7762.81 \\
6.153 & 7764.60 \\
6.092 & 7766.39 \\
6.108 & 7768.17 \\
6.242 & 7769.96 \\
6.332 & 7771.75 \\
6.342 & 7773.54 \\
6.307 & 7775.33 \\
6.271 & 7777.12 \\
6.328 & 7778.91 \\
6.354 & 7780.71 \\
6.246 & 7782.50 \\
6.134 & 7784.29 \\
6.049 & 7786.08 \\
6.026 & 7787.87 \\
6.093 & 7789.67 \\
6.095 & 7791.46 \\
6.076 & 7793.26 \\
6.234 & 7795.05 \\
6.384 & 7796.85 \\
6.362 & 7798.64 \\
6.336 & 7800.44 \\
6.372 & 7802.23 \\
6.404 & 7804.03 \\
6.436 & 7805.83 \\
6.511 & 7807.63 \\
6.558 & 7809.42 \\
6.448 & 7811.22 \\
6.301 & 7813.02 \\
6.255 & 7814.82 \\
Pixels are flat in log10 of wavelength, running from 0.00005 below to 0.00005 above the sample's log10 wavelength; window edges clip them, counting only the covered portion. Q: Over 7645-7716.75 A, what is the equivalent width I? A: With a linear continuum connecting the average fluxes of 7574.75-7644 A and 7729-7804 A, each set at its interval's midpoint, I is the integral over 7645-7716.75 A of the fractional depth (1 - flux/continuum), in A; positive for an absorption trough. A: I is 5.1 A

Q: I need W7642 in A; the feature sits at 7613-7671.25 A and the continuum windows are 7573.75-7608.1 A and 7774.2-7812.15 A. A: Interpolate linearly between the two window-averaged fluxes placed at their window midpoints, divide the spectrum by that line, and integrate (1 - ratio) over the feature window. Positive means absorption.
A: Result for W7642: 2.3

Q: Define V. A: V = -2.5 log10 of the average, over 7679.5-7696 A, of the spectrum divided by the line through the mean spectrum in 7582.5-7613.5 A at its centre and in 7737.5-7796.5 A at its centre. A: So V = 0.08 mag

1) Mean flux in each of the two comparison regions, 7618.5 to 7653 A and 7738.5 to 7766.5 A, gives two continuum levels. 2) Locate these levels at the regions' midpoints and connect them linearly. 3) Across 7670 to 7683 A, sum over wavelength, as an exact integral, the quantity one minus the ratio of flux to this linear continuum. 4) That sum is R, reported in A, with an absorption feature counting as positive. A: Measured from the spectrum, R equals 1.1 A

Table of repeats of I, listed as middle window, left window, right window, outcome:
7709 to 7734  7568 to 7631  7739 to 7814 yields 1.8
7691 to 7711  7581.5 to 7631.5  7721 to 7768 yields 1.5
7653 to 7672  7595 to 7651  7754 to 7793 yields 1.1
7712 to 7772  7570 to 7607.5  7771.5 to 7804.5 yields 2.6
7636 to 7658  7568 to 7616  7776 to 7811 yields 0.6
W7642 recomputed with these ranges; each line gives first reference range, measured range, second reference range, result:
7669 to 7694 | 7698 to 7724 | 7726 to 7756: 1.0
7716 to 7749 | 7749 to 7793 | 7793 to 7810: 1.3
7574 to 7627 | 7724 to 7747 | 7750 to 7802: 0.2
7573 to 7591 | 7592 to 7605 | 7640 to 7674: 0.4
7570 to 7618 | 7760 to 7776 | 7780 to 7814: 0.5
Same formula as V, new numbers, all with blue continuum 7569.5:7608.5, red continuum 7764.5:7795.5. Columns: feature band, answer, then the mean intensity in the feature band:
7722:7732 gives 0.08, 6.02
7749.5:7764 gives 0.05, 6.01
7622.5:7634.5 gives 0.02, 6.82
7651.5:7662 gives 0.00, 6.78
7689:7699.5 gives 0.06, 6.25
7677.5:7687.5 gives 0.11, 6.05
